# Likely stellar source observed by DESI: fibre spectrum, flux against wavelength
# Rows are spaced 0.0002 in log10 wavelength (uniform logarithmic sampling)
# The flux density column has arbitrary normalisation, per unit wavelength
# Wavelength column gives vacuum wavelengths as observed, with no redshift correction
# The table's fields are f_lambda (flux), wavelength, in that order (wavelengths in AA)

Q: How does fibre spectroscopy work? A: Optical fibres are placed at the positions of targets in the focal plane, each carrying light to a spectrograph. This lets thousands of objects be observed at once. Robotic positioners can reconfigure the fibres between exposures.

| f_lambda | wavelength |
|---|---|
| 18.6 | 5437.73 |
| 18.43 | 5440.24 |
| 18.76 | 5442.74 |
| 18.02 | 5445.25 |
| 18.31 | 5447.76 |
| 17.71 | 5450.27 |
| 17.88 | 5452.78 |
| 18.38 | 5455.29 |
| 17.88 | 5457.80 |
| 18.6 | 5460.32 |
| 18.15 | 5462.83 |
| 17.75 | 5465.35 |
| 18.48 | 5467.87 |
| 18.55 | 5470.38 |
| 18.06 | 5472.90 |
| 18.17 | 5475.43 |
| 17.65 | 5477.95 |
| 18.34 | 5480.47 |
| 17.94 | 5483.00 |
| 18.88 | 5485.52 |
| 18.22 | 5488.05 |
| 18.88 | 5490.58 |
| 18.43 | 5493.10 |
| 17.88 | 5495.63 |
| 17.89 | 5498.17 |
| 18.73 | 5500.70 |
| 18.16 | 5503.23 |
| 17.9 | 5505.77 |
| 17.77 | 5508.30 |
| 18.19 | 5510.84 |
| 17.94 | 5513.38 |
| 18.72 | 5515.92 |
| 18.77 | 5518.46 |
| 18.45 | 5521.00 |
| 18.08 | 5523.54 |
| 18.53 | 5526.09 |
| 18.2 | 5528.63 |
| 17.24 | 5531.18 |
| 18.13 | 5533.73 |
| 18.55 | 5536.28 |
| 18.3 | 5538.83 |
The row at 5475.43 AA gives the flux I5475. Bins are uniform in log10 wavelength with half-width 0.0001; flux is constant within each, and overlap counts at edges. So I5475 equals 18.17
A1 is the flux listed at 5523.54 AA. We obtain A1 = 18.08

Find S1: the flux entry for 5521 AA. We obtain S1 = 18.45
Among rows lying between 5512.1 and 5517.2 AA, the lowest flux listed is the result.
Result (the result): 17.94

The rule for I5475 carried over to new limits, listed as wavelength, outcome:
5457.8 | 17.88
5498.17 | 17.89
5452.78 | 17.88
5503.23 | 18.16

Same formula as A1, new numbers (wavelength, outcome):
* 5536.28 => 18.55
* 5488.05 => 18.22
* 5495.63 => 17.88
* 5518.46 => 18.77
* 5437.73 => 18.6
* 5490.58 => 18.88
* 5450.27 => 17.71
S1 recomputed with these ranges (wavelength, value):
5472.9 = 18.06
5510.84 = 18.19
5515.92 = 18.72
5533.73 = 18.13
